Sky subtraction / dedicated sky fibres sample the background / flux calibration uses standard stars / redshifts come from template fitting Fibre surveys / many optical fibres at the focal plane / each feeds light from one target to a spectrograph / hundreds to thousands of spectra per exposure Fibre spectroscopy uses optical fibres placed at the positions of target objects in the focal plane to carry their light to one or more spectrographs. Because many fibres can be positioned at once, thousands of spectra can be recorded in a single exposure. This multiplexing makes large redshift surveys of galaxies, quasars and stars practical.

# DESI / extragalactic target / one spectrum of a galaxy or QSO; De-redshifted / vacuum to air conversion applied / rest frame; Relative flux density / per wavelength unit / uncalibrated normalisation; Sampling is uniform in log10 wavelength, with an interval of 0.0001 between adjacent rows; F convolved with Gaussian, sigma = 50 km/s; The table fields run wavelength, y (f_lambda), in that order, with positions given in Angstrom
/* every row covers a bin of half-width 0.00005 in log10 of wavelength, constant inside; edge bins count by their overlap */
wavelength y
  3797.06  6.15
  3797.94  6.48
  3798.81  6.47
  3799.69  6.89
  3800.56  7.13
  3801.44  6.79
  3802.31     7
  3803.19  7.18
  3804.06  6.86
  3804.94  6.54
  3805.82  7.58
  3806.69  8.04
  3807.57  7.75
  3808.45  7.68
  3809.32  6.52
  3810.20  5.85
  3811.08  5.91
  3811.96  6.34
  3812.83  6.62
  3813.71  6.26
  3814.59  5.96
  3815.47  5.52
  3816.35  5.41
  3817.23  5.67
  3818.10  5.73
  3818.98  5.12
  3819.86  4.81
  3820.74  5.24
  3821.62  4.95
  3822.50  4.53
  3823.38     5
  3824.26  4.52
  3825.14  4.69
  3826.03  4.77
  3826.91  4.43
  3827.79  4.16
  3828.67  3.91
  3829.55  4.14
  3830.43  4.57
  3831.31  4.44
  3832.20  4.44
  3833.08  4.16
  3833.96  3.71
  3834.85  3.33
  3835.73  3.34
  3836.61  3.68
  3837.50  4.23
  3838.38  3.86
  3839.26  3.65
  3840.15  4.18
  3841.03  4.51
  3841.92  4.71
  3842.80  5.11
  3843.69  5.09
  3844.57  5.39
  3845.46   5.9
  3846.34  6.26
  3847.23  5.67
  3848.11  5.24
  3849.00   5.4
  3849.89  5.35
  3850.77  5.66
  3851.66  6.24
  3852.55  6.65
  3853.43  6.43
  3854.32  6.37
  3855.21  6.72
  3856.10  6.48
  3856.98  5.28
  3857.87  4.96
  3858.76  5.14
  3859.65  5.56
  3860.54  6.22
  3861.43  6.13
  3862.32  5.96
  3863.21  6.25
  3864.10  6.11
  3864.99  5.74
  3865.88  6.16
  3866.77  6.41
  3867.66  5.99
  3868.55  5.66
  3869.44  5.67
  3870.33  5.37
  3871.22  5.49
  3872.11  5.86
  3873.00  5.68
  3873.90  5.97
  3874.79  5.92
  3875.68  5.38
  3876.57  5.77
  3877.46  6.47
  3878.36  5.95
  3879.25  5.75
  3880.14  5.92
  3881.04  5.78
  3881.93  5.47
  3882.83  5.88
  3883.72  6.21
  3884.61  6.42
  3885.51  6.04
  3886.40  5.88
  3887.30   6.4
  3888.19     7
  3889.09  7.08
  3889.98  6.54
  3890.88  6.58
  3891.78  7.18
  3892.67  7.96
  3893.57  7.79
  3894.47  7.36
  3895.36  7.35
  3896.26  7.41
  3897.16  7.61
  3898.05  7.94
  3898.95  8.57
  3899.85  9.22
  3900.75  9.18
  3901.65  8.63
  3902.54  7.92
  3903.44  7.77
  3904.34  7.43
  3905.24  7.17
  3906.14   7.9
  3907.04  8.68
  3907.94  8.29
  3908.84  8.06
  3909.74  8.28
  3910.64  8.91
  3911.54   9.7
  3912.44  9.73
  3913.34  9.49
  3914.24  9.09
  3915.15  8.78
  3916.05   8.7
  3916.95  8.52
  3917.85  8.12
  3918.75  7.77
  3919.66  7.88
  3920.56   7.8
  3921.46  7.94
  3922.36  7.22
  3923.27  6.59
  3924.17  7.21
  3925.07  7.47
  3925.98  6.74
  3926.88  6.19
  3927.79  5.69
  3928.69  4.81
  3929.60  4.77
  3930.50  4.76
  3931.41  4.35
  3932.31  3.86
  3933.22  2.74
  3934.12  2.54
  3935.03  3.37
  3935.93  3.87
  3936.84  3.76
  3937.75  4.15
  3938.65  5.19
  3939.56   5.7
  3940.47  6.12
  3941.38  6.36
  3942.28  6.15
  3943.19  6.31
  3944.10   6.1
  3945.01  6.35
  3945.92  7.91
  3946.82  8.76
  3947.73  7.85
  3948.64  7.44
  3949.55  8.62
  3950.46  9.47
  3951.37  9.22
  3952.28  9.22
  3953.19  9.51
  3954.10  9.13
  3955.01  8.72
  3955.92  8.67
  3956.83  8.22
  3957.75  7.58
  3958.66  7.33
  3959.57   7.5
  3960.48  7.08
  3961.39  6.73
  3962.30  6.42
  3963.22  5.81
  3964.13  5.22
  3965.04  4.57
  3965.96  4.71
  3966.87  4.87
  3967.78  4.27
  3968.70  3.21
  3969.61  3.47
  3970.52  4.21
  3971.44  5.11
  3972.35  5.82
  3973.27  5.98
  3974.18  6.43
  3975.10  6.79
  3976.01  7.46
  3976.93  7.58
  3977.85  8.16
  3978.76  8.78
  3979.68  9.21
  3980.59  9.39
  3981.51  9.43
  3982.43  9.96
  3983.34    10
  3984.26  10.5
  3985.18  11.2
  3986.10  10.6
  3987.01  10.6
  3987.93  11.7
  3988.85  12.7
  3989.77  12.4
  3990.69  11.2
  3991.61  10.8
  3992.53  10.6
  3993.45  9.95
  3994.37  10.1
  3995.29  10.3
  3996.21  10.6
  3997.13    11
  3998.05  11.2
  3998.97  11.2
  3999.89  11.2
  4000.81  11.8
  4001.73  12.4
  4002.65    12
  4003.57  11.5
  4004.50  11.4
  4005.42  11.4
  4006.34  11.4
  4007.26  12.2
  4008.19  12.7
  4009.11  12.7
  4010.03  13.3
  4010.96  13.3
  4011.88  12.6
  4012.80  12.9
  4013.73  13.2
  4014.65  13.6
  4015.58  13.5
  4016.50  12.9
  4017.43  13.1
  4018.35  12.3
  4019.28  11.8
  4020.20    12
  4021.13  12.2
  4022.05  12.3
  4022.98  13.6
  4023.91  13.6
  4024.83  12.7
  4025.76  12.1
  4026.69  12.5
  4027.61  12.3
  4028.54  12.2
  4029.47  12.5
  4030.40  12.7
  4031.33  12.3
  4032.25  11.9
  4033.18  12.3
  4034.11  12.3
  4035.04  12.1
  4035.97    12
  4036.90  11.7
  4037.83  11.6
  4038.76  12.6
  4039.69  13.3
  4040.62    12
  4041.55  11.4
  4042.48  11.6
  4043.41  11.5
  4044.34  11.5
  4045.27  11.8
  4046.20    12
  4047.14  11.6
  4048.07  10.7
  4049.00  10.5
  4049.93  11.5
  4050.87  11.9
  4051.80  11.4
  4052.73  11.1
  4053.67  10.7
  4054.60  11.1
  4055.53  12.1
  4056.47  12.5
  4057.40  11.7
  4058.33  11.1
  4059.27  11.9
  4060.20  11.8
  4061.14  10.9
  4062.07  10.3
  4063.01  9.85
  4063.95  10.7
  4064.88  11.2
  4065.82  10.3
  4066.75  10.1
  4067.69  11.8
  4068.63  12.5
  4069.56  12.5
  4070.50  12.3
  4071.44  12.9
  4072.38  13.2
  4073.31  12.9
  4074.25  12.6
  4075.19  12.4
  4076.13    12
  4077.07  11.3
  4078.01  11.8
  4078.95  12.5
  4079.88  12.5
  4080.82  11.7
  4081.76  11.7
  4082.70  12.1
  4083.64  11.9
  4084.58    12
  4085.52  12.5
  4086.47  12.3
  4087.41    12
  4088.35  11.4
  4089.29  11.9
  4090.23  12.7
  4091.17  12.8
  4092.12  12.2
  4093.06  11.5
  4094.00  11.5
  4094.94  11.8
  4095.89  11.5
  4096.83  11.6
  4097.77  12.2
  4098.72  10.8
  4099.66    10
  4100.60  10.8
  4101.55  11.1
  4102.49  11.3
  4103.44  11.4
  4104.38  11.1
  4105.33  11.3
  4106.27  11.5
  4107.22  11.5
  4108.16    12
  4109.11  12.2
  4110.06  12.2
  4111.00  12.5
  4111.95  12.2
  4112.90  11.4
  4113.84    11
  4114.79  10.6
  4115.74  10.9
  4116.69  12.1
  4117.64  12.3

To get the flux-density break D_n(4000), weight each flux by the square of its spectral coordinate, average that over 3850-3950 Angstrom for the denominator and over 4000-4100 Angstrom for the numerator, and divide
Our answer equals 1.95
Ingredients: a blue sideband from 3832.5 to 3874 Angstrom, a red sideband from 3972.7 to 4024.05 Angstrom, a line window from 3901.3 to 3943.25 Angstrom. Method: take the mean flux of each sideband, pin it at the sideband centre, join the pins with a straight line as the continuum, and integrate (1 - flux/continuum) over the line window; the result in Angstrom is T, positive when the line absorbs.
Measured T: 6.30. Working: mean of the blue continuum 5.38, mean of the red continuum 11.1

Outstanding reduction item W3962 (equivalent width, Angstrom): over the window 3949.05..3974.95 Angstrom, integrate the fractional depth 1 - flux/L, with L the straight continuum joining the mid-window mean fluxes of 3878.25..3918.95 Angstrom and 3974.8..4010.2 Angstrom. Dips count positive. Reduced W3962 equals 7.9 Angstrom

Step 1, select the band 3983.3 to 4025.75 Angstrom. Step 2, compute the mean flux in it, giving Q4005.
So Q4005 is 11.9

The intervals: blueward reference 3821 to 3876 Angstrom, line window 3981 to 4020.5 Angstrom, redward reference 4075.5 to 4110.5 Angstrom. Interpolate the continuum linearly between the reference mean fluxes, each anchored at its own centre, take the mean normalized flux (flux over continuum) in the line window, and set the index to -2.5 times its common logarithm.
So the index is -0.25 mag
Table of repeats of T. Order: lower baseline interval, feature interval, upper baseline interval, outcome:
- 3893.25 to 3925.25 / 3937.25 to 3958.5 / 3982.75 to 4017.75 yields 4.82 Angstrom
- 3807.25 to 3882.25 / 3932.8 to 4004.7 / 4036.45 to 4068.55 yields 8.77 Angstrom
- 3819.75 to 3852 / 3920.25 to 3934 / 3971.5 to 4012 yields 3.83 Angstrom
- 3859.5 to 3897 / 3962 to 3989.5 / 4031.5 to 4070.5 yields 5.32 Angstrom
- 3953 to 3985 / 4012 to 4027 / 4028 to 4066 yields -4.12 Angstrom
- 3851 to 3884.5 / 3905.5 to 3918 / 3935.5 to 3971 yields -4.95 Angstrom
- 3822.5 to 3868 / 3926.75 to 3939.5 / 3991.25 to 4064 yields 6.22 Angstrom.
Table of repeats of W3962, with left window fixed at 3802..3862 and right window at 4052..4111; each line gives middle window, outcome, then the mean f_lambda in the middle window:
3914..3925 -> -0.45 Angstrom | 7.93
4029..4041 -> -1.97 Angstrom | 12.3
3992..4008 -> -2.59 Angstrom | 11.2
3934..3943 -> 3.62 Angstrom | 4.85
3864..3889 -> 2.23 Angstrom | 5.96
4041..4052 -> -0.65 Angstrom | 11.5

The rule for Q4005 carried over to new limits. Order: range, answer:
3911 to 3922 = 8.62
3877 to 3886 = 5.99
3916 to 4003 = 7.66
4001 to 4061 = 12.1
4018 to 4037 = 12.4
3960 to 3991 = 7.68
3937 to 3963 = 7.37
